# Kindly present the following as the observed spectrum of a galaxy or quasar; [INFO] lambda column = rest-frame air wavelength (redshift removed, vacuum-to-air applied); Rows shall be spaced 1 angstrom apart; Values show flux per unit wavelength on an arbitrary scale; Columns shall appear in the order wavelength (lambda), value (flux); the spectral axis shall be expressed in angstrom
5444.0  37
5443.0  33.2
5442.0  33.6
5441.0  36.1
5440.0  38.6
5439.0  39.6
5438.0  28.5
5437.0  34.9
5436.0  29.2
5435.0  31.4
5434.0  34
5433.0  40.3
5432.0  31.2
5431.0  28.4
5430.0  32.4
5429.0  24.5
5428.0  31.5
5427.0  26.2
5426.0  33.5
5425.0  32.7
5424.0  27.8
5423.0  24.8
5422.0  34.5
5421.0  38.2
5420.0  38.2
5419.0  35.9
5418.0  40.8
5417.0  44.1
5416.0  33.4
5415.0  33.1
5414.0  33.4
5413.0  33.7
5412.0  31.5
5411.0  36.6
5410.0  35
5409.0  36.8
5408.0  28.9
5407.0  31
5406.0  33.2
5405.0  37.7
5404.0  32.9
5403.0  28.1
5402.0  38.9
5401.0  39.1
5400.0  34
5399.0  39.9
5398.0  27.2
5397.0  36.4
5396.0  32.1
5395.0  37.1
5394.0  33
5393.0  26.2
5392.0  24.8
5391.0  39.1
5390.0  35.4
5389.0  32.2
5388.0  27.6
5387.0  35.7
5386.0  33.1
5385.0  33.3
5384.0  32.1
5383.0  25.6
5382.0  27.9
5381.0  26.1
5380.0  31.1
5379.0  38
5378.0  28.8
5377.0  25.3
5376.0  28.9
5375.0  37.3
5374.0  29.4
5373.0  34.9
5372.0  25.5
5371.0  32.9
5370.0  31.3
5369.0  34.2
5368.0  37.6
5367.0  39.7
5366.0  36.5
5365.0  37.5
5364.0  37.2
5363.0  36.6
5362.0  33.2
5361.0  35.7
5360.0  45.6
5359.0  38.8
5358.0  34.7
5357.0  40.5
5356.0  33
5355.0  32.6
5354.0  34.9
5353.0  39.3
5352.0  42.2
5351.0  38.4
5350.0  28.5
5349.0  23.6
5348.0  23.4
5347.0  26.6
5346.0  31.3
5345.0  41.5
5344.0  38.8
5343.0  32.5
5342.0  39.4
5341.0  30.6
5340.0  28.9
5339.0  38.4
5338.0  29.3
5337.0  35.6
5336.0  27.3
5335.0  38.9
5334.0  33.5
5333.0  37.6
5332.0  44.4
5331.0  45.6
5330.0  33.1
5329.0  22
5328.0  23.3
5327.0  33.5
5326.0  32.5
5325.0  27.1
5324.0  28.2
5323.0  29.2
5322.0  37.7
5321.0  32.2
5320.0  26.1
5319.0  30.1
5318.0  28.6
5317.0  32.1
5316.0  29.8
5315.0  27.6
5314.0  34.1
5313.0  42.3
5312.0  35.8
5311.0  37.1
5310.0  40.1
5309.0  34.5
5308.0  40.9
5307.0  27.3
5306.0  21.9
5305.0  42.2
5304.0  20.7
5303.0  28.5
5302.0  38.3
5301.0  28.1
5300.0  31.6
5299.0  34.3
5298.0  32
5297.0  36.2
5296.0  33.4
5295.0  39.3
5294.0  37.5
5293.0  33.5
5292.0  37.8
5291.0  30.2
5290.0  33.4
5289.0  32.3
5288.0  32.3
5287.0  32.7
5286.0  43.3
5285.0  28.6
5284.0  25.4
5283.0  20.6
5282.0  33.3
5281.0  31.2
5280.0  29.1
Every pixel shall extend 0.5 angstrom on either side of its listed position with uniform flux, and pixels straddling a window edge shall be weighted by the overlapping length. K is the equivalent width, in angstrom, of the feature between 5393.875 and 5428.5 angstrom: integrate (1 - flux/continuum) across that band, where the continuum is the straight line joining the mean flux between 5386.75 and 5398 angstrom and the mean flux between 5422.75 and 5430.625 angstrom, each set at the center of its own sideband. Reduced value -3.8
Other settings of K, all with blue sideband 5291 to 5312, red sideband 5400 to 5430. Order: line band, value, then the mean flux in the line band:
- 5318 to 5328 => 1.02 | 30.3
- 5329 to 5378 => -1.11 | 34.4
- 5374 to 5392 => 1.23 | 31.4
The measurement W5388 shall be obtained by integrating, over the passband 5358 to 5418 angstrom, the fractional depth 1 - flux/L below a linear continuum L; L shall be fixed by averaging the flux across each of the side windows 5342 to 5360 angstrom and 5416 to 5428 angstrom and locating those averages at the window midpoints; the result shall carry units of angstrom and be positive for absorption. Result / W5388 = 1.2 angstrom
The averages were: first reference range 34.6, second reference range 34.1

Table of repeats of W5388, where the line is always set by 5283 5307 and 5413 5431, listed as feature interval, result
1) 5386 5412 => -0.4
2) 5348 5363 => -1.2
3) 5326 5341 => -0.4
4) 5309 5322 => -0.3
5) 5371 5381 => 0.6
